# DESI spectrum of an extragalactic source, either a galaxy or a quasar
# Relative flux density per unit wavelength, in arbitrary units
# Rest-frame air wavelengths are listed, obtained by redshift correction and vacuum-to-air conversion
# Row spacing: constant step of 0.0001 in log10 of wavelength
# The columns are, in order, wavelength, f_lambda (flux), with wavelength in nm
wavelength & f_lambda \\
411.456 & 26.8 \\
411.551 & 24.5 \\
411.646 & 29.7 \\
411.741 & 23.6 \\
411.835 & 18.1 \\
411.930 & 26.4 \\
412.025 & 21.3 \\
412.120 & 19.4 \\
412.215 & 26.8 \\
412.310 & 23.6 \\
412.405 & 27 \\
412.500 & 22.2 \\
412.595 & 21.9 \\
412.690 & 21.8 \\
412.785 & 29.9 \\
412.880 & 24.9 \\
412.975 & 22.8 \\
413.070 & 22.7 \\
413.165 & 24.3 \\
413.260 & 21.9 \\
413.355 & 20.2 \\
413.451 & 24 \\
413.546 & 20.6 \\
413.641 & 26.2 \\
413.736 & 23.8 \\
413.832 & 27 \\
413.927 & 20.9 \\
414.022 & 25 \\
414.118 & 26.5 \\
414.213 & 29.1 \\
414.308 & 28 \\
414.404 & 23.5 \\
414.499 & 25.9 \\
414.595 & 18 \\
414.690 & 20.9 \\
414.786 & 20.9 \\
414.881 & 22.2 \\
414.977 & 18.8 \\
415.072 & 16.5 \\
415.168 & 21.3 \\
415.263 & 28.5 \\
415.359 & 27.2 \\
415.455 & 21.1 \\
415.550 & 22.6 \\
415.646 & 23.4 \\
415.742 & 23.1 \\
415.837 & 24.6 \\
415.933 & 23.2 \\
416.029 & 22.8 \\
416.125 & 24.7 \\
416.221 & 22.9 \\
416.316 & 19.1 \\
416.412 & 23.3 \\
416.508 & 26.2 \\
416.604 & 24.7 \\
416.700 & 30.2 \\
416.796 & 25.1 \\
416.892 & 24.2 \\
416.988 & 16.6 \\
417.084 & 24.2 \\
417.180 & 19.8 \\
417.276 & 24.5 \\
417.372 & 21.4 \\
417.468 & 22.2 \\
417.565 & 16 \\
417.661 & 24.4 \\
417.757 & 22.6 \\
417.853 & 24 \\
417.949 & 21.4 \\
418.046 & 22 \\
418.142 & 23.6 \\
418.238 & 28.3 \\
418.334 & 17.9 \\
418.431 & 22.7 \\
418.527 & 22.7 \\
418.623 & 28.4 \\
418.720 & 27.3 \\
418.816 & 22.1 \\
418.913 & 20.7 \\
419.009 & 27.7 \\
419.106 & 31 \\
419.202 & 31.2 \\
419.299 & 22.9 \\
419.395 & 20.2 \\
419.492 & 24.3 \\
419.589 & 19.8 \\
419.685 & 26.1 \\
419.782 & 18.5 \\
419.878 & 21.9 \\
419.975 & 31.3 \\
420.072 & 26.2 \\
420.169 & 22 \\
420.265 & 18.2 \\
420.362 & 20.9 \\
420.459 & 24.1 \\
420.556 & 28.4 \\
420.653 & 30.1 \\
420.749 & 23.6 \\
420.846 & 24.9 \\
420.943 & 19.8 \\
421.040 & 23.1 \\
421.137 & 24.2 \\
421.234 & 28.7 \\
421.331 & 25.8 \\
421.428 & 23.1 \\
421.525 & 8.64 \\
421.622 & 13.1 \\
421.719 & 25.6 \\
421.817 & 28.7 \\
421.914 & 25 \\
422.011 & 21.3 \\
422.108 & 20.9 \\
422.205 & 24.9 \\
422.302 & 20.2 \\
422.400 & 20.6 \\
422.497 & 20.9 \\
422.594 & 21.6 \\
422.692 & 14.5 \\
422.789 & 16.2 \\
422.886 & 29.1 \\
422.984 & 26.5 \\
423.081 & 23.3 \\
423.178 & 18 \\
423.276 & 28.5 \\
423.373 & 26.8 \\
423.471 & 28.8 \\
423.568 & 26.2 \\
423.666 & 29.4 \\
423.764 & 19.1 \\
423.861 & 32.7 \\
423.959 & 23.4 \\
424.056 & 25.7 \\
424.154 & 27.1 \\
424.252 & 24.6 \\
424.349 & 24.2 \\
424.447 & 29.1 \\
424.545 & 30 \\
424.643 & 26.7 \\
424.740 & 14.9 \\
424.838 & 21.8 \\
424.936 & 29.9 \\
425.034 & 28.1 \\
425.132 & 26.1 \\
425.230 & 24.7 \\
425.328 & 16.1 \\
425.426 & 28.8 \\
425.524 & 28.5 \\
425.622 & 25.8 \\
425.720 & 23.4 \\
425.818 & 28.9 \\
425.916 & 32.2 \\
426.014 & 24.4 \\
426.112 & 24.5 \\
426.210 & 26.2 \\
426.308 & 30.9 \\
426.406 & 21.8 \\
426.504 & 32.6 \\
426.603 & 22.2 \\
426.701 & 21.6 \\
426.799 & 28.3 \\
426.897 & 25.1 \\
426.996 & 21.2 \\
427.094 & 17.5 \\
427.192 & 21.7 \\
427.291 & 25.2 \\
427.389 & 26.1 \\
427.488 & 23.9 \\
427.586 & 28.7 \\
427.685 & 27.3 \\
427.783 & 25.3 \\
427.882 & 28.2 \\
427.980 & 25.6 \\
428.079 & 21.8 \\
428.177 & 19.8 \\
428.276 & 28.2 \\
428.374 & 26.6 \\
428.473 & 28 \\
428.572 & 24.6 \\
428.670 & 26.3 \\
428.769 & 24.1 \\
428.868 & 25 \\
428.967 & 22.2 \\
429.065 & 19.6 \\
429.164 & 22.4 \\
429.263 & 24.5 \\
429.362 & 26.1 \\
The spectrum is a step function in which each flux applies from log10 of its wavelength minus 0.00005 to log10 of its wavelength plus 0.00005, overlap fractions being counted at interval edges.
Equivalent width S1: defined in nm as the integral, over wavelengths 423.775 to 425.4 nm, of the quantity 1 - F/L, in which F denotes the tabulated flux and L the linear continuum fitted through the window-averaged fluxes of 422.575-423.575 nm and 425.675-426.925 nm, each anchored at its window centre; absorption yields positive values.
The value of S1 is -0.025 nm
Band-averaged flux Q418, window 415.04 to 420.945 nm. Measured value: 23.6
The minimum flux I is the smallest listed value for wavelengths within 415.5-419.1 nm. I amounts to 16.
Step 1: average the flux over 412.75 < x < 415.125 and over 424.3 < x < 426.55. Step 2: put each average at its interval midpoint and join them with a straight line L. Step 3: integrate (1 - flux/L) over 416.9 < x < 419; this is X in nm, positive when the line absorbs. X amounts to 0.14 nm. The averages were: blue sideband 23.3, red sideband 26.1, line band 22.6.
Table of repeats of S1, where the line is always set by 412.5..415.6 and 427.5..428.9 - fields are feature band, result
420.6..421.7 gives 0.10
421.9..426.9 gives 0.04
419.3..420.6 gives 0.06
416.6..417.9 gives 0.06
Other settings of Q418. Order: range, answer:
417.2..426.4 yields 24.1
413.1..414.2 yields 23.8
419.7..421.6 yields 23.2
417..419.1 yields 23.1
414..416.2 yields 23.4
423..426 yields 25.8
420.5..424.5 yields 23.8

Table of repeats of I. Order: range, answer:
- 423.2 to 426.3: 14.9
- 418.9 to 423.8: 8.64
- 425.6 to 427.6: 17.5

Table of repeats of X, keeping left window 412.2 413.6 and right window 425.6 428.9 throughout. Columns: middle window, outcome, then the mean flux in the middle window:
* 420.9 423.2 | 0.266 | 21.9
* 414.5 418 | 0.202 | 22.6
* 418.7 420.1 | -0.016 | 24.7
